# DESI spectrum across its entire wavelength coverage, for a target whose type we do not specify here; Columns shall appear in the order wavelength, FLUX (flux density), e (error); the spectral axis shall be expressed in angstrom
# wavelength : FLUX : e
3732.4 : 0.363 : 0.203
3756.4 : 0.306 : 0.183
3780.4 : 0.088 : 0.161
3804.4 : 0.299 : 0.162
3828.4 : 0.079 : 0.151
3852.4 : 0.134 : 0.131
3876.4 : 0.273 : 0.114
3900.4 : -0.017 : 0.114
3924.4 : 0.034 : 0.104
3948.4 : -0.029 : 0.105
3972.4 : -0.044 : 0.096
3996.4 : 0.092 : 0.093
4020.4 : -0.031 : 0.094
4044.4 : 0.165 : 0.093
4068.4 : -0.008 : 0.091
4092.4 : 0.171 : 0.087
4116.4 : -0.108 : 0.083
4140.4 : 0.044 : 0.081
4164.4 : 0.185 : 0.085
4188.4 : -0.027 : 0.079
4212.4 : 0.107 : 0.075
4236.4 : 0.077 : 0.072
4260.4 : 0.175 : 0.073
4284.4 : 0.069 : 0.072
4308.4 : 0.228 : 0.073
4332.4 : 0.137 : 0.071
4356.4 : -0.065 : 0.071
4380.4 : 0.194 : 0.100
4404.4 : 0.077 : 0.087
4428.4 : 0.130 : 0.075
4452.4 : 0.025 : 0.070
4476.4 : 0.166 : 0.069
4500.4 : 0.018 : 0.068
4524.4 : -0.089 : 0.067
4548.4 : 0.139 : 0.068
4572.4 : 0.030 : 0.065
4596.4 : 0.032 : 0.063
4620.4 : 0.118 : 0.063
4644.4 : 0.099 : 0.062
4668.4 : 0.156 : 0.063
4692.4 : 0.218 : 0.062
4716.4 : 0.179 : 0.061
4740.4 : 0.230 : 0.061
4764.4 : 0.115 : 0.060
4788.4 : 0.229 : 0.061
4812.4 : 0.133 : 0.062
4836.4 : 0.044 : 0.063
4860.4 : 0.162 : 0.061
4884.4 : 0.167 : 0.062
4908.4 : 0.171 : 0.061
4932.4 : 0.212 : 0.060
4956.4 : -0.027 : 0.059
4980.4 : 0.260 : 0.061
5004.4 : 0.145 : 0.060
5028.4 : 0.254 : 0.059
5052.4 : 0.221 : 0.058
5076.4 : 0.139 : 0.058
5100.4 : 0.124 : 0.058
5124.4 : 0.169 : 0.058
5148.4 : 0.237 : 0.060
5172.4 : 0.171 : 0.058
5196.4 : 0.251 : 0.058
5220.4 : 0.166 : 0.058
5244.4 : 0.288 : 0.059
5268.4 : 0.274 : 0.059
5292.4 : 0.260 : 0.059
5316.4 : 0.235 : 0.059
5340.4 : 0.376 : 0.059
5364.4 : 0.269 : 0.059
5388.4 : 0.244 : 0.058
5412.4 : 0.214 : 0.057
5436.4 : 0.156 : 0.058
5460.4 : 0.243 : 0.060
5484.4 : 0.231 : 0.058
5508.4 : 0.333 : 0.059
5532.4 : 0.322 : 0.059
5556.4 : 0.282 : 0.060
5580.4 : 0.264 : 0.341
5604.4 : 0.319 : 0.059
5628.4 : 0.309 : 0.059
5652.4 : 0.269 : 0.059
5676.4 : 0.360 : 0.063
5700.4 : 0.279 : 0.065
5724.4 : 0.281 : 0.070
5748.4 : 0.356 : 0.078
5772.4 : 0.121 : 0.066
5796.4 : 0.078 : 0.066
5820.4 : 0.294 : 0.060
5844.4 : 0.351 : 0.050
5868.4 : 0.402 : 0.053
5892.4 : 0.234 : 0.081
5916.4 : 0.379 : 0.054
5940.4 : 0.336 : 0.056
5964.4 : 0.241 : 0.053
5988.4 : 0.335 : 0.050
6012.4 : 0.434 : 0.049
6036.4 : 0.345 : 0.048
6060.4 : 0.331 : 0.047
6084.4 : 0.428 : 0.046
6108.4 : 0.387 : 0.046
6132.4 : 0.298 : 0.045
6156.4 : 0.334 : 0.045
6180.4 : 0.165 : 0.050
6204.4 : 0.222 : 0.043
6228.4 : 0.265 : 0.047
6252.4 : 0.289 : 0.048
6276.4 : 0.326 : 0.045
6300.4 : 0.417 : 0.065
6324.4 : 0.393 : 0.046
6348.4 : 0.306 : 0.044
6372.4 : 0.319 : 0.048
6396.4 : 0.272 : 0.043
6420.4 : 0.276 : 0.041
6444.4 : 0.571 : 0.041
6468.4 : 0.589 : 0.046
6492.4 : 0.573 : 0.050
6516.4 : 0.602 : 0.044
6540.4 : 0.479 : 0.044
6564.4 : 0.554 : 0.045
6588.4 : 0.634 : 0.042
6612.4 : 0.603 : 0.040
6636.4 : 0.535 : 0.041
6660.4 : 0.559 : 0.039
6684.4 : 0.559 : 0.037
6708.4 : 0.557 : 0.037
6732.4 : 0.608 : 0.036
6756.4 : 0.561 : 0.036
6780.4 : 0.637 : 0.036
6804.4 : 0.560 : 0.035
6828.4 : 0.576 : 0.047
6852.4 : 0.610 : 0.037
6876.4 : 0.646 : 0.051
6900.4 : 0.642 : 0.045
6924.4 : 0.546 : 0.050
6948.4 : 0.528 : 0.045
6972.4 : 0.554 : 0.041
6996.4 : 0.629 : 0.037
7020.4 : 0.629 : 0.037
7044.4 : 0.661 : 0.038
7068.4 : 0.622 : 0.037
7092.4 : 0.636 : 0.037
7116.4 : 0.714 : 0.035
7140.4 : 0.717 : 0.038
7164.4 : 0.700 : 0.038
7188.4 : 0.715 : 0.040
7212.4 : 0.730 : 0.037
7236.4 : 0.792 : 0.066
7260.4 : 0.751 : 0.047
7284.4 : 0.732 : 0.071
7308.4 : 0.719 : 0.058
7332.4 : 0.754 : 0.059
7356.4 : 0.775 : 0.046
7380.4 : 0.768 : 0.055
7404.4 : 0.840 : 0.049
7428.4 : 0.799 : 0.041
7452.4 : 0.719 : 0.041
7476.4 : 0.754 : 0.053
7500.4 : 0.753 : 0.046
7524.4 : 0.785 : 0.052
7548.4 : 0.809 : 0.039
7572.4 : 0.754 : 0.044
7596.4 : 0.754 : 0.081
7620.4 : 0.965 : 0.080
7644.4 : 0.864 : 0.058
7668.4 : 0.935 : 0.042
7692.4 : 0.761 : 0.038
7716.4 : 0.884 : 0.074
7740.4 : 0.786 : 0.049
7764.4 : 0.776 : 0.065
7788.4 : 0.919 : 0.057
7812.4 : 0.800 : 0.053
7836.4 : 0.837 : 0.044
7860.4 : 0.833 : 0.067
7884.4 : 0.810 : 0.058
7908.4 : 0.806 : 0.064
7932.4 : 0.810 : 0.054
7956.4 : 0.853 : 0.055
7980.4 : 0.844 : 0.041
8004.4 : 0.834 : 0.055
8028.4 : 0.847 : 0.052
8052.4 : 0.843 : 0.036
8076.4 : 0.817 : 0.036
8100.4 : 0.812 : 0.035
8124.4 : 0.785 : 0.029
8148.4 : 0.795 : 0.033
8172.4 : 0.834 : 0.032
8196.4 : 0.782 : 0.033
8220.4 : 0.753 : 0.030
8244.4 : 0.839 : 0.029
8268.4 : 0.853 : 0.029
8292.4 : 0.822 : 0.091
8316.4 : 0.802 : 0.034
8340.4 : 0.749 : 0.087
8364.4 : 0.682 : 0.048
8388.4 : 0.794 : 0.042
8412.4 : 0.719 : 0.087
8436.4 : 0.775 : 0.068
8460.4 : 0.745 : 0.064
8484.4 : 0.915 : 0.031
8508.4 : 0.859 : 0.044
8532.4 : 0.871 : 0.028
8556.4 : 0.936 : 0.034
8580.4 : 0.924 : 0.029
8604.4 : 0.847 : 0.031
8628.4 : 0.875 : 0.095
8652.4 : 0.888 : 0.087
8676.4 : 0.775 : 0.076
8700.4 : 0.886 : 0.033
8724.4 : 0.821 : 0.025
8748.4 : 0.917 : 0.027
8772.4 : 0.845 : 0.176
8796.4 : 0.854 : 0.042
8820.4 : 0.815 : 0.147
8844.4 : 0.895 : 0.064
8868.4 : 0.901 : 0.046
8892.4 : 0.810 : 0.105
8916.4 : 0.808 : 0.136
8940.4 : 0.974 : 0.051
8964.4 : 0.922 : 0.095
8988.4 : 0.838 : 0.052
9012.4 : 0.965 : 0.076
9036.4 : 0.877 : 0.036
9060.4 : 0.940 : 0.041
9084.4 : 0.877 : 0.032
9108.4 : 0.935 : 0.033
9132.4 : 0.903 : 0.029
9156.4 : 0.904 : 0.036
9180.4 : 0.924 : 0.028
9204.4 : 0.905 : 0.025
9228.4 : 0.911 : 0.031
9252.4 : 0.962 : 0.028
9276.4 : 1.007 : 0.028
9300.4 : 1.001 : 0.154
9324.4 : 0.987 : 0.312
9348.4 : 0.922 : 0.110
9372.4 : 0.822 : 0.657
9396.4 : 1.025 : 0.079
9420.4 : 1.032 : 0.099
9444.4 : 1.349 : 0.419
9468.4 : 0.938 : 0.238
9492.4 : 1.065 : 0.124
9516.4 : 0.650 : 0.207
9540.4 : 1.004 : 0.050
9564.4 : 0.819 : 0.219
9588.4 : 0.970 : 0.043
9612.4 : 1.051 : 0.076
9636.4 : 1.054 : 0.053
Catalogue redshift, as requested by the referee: 0.61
